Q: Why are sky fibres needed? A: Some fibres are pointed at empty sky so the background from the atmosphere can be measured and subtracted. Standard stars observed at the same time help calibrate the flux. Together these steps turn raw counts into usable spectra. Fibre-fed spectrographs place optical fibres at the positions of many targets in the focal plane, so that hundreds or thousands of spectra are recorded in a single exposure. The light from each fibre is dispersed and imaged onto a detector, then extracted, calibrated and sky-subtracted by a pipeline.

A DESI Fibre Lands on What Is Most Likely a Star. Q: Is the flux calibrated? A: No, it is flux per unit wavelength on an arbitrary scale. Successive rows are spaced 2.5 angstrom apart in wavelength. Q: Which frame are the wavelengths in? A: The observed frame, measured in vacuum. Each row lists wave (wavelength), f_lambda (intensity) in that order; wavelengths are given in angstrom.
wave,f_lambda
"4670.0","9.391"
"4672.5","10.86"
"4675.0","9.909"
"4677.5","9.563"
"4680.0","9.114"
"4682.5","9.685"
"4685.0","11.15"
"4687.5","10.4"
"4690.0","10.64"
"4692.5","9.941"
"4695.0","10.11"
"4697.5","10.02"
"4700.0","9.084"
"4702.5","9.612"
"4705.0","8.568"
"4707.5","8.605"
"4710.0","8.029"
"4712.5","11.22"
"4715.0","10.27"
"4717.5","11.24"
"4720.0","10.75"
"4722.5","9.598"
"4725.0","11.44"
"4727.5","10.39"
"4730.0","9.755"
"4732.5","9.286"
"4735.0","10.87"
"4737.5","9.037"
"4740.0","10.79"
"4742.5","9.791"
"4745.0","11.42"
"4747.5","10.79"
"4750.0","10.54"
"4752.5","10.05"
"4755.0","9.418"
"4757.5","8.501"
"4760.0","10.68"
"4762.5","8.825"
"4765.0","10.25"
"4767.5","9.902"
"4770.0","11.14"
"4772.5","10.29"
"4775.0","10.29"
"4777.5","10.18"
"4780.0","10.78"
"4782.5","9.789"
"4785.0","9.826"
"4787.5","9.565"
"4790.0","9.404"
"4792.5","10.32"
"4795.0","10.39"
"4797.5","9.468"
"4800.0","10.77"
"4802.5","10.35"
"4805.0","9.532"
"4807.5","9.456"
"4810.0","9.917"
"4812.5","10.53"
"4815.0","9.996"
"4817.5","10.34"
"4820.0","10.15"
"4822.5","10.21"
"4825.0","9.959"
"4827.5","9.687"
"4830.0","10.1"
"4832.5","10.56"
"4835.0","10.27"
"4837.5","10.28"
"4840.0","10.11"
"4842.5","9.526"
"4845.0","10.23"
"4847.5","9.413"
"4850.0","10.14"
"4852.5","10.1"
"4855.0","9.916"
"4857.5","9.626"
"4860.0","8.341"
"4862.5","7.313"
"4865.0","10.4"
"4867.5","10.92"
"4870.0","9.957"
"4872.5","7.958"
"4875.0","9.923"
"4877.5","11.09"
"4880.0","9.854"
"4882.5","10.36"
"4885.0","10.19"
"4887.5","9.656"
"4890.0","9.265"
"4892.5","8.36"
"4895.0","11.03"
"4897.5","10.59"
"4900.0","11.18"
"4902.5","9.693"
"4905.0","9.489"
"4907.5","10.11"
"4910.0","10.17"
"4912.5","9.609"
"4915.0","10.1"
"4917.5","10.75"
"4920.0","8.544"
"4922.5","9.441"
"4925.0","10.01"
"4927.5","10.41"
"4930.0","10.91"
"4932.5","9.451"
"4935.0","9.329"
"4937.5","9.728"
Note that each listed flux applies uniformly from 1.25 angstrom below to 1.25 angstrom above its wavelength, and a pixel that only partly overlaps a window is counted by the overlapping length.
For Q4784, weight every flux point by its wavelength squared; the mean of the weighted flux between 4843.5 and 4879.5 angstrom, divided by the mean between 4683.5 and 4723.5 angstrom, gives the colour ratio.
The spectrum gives 1.04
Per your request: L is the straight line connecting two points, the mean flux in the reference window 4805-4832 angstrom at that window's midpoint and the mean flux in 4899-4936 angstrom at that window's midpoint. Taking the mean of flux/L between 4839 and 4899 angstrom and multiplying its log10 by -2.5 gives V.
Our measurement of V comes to 0.02 mag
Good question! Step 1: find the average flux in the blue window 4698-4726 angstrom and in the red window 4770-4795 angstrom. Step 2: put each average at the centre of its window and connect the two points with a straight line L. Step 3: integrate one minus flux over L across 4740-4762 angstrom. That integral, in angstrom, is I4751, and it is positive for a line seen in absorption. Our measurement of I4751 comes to -0.3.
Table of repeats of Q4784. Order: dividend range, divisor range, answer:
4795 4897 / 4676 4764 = 1.04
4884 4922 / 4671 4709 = 1.10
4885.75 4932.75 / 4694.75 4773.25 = 1.07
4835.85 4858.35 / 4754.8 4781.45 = 1.02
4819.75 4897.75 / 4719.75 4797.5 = 1.02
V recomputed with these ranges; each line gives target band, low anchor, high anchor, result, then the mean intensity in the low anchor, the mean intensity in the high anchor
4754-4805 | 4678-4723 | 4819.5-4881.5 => -0.01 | 9.89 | 9.84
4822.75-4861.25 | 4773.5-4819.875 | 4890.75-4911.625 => 0.02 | 10.1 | 10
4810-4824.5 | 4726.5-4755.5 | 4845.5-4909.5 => -0.02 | 10.2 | 9.8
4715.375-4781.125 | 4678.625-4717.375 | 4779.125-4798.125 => -0.04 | 9.81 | 9.94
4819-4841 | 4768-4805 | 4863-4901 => -0.01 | 10.2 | 9.99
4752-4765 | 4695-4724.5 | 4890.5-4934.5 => 0.03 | 9.79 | 9.97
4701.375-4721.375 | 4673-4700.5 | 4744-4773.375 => 0.03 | 10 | 10.1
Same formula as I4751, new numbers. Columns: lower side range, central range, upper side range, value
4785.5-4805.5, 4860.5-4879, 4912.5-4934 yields 0.6 angstrom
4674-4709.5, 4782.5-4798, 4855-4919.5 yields -0.1 angstrom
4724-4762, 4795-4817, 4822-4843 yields 0.2 angstrom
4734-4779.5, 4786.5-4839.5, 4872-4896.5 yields -0.3 angstrom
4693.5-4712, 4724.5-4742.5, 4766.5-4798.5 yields -1.1 angstrom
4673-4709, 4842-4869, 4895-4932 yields 1.0 angstrom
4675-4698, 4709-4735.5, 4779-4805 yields -0.6 angstrom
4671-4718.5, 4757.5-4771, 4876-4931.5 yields -0.1 angstrom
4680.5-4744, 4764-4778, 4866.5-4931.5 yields -0.5 angstrom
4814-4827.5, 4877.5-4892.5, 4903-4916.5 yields 0.2 angstrom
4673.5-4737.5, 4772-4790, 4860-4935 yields -0.2 angstrom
